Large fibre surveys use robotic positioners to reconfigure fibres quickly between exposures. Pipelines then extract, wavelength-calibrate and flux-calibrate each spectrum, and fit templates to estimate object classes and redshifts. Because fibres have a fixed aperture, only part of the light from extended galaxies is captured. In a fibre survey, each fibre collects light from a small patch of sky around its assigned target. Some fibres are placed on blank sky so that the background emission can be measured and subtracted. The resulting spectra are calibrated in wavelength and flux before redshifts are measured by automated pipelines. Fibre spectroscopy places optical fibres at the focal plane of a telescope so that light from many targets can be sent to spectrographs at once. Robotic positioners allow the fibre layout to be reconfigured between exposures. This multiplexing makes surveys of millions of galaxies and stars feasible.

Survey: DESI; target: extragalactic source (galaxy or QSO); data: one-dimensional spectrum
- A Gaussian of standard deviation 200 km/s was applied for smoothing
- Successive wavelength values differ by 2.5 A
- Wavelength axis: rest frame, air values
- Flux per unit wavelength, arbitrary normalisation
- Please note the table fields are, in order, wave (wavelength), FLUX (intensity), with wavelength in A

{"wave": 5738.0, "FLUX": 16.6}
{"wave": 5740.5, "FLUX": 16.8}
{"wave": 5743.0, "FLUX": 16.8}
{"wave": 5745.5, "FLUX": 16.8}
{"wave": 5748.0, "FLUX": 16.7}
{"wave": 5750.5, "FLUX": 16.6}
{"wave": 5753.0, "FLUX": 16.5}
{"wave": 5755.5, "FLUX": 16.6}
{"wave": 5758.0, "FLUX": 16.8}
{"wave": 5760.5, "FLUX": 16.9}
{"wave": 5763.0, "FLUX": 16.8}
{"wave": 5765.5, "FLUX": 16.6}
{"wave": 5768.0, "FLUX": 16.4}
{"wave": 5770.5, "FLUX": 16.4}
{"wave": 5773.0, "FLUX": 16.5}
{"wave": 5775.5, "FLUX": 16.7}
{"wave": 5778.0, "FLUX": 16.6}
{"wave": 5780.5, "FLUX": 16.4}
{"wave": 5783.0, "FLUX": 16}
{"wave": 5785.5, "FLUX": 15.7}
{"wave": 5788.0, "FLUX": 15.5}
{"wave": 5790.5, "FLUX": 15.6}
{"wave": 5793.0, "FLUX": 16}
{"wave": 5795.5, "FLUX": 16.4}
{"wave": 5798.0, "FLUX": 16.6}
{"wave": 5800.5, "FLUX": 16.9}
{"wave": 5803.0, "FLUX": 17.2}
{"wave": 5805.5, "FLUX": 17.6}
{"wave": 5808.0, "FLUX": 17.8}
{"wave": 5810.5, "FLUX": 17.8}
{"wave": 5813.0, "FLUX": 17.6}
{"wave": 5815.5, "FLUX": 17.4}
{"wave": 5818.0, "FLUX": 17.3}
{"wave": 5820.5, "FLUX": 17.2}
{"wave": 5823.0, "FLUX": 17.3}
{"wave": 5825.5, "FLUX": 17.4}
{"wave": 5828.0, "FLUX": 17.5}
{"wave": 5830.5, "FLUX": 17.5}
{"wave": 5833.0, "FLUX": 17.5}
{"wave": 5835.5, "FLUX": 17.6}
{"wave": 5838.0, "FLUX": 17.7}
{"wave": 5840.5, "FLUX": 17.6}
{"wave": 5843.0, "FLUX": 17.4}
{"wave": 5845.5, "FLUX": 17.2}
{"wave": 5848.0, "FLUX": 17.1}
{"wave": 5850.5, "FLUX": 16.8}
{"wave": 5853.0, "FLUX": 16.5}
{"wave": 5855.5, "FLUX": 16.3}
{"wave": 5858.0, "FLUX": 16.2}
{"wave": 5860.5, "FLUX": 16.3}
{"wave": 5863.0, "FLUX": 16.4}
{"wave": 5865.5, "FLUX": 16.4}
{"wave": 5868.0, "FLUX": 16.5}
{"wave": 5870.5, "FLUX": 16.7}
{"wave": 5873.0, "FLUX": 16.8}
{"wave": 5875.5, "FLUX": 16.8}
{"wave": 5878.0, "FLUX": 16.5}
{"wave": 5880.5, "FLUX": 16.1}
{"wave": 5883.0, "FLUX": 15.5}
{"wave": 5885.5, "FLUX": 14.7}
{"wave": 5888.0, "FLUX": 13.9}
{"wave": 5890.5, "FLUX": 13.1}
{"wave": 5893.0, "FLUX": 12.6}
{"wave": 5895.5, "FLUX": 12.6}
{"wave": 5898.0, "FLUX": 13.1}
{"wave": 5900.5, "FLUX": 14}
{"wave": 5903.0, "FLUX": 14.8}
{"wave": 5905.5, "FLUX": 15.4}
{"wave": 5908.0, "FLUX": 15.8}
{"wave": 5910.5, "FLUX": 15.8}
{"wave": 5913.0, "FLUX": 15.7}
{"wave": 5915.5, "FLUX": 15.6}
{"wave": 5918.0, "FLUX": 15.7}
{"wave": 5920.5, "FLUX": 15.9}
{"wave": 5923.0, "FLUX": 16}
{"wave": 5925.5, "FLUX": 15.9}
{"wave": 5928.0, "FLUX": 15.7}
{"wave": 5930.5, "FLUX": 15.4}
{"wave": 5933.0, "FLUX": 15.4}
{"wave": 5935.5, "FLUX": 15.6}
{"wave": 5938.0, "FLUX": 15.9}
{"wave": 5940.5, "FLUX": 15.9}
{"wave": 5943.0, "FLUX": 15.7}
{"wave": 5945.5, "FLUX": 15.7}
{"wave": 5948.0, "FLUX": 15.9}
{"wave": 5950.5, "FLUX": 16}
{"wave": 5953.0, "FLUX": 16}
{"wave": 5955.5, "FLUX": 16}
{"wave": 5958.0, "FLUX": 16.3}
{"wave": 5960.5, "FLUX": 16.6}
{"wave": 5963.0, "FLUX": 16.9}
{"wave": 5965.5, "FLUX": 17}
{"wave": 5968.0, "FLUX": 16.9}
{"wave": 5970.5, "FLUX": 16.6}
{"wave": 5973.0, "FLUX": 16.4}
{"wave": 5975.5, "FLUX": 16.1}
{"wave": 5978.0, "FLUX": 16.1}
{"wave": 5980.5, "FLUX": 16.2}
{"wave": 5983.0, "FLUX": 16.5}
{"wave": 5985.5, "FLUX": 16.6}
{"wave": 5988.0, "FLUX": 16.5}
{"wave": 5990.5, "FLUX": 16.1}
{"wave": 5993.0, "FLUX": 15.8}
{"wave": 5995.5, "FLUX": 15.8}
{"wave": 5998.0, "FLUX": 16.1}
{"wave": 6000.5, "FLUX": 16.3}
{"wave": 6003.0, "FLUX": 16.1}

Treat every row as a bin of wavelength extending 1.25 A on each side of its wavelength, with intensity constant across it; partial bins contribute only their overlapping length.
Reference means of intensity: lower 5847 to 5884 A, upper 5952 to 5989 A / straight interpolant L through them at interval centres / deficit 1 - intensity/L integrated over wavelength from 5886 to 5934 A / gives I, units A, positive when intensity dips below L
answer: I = 4.7 A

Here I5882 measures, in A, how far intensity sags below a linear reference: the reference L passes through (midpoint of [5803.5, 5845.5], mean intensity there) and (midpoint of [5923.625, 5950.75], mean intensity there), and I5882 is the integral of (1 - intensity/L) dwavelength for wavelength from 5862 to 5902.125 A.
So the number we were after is 3.7 A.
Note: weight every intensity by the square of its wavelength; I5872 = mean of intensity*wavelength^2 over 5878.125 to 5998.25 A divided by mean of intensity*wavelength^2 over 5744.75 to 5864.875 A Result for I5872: 0.97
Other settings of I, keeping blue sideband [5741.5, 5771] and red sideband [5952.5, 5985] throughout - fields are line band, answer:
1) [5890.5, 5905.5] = 2.7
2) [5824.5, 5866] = -1.1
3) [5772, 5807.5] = 0.4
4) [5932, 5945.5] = 0.6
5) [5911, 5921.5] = 0.5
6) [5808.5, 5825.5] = -0.9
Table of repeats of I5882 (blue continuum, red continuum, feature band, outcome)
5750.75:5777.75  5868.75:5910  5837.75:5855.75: -1.8 A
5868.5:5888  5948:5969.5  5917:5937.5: 0.7 A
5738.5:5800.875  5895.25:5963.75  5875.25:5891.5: 0.7 A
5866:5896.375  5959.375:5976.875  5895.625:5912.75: 1.0 A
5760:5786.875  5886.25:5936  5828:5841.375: -1.5 A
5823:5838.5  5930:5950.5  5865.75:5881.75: 0.2 A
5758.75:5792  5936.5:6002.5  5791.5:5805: -0.3 A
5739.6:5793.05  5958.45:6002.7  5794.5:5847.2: -3.0 A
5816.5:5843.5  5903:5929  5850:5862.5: 0.4 A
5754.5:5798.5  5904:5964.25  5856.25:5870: -0.2 A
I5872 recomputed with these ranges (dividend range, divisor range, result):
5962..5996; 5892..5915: 1.16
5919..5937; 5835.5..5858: 0.95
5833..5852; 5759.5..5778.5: 1.07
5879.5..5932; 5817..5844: 0.88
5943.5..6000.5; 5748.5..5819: 1.04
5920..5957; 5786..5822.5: 0.98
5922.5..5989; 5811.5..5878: 0.98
